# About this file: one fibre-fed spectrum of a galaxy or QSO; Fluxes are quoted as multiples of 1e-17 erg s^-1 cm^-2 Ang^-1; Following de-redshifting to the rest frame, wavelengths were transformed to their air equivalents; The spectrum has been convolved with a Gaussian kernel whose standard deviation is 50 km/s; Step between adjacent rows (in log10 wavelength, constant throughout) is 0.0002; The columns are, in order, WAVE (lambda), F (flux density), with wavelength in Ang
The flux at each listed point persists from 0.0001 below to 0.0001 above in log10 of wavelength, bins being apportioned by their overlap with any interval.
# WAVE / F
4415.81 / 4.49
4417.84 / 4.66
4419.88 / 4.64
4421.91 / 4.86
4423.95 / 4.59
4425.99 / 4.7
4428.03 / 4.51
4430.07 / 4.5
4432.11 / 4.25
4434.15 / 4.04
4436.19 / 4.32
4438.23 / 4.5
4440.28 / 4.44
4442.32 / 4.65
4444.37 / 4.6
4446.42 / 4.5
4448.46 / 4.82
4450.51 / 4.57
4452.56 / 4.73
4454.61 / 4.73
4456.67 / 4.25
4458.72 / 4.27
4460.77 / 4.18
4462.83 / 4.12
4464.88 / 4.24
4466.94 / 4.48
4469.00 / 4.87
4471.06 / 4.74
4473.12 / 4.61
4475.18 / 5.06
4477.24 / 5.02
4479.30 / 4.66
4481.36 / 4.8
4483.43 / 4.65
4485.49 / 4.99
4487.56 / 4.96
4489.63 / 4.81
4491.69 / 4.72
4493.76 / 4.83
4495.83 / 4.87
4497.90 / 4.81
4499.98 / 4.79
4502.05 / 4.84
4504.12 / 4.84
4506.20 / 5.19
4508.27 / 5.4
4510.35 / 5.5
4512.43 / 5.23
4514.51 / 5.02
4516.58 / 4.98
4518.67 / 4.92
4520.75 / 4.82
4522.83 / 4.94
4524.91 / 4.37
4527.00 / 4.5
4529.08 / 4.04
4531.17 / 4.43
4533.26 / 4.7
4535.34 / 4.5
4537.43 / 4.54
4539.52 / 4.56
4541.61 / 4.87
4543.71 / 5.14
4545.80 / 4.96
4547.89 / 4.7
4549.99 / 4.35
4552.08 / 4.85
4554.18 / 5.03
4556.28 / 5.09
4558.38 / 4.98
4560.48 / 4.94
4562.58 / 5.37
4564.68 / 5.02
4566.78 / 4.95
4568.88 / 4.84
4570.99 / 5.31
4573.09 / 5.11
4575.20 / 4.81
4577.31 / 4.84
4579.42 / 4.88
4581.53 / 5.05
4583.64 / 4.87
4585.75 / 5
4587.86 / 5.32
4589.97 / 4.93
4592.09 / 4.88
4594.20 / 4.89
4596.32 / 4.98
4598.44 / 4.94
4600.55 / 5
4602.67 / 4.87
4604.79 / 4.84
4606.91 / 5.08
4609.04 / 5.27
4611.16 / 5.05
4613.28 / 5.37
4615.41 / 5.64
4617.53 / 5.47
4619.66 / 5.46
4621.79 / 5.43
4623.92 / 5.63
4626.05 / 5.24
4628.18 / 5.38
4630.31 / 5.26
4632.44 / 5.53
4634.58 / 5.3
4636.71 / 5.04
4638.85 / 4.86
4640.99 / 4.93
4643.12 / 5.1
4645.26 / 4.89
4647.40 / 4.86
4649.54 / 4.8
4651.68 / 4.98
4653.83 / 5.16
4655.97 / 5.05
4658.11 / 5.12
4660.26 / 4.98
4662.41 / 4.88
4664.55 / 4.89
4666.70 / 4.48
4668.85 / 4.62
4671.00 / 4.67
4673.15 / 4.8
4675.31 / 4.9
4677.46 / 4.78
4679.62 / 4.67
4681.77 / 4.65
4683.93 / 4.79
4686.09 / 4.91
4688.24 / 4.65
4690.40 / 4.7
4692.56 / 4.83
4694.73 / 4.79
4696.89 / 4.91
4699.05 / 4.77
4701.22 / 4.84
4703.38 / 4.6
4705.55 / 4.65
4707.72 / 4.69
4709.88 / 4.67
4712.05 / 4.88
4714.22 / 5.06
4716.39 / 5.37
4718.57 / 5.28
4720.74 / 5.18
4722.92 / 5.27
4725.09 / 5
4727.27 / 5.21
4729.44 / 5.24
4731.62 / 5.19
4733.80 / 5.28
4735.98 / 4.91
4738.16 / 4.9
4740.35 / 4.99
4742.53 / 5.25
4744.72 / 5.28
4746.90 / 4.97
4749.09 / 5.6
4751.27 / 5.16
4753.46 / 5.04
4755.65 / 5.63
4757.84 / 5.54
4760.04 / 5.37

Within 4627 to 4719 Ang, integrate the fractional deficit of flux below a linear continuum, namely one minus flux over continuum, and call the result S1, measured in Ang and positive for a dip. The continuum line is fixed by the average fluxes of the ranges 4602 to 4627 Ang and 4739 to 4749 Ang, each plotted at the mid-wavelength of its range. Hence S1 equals 5.7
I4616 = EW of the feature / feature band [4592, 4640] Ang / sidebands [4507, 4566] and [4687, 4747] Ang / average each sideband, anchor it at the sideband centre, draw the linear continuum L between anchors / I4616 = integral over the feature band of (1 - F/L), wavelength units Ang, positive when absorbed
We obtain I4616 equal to -2.8 Ang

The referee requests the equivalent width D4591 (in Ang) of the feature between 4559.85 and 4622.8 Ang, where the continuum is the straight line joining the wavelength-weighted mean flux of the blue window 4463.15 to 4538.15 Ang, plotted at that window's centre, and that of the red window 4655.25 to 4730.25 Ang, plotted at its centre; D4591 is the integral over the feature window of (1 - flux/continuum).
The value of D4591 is -3.2 Ang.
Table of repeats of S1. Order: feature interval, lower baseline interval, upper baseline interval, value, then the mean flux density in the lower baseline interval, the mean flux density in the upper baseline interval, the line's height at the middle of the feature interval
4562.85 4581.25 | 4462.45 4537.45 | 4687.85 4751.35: -0.50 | 4.79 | 5.01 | 4.86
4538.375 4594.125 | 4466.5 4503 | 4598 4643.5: 1.21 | 4.81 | 5.22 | 5.06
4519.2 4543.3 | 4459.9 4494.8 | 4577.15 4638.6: 1.44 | 4.69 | 5.15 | 4.88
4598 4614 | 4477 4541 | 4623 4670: -0.24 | 4.81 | 5.04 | 4.97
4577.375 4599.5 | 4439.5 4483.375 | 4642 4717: -1.10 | 4.59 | 4.84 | 4.73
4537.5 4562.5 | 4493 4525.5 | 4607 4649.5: 0.94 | 4.97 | 5.23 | 5.06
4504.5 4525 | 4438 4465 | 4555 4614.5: -1.42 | 4.48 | 5.02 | 4.73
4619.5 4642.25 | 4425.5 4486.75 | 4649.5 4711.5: -2.50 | 4.56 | 4.8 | 4.75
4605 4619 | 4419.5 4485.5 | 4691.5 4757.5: -1.26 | 4.57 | 5.05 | 4.85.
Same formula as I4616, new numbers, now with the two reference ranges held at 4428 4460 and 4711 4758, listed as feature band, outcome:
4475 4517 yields -3.13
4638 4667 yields 0.27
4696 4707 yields 0.77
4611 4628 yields -1.81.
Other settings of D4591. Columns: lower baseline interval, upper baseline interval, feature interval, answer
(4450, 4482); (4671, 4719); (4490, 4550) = -2.3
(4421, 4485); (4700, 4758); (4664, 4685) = 1.1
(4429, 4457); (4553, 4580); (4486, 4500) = -0.4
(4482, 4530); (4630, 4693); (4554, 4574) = -0.8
